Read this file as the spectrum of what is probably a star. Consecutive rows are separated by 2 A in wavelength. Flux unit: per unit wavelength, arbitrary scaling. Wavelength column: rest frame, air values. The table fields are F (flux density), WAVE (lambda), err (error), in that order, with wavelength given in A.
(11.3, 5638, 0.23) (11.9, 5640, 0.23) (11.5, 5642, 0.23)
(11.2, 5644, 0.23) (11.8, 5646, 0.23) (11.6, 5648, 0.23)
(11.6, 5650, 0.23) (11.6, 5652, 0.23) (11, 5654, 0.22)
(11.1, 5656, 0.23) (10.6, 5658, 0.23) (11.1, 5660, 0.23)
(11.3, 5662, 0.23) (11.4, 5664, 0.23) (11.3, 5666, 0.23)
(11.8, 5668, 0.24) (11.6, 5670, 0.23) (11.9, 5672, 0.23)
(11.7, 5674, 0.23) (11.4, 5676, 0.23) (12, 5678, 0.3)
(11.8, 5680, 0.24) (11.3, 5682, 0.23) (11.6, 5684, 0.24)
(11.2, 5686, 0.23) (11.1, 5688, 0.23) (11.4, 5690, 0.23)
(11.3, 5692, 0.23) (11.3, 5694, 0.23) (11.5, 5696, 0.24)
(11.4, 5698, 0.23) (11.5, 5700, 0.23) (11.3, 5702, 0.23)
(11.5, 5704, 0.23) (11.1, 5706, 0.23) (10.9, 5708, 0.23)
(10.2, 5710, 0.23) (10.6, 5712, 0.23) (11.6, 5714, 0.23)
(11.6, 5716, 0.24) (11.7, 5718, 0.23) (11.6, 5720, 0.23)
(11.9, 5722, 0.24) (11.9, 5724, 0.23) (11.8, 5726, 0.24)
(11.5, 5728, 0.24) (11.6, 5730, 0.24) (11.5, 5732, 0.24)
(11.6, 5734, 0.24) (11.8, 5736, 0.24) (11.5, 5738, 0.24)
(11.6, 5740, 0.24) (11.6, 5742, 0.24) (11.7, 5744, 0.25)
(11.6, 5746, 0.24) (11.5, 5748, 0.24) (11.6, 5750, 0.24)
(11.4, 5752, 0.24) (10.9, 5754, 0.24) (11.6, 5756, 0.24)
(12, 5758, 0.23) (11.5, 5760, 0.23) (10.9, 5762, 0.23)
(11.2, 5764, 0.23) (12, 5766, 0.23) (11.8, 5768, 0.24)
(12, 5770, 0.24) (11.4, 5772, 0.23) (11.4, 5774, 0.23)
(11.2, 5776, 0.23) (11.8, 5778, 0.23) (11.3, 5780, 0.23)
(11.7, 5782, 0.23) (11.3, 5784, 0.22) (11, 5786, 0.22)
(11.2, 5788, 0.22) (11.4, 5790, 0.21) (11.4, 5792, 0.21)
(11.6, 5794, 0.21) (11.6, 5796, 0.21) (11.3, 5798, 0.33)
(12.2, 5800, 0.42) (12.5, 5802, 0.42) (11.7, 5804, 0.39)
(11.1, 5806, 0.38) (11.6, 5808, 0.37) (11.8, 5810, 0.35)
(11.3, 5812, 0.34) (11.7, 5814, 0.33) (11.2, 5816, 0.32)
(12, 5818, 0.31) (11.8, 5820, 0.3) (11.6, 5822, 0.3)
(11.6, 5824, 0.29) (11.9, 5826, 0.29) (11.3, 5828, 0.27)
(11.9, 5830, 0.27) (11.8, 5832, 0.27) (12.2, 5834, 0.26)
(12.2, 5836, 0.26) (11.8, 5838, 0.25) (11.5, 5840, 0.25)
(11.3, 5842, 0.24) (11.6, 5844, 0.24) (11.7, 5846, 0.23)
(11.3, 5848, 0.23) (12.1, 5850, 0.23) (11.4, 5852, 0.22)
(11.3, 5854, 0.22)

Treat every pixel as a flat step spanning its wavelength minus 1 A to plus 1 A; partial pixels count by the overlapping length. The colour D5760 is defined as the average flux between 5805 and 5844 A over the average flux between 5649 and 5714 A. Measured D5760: 1.0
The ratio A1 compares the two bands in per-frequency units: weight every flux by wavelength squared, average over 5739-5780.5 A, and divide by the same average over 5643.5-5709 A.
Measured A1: 1.0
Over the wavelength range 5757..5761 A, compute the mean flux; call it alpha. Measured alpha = 11.8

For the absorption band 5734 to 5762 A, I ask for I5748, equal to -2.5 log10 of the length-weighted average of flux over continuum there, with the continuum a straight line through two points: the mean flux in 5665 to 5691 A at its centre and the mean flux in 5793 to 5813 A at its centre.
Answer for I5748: 0.01 mag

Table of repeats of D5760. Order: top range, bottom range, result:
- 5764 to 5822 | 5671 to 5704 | 1.01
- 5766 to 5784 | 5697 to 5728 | 1.02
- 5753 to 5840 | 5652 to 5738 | 1.02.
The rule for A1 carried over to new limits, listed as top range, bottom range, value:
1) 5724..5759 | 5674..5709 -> 1.03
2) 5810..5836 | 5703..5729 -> 1.07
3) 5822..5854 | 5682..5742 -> 1.07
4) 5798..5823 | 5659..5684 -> 1.06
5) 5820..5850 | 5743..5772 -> 1.04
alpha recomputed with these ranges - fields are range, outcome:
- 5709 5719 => 11.1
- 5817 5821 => 11.9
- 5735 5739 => 11.7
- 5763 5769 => 11.7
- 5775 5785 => 11.5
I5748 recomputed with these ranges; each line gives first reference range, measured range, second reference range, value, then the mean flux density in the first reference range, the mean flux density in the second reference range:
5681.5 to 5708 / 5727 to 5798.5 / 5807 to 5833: 0.00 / 11.3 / 11.7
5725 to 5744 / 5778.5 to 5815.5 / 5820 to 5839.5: 0.02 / 11.6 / 11.8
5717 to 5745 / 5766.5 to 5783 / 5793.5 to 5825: 0.01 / 11.7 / 11.7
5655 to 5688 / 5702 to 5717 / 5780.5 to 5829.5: 0.04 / 11.4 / 11.6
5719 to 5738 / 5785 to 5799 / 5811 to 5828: 0.03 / 11.7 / 11.6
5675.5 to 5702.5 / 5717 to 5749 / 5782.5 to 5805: -0.01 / 11.4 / 11.6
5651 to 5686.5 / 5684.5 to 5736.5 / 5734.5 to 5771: 0.01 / 11.4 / 11.6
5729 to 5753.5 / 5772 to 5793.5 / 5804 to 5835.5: 0.02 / 11.6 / 11.7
